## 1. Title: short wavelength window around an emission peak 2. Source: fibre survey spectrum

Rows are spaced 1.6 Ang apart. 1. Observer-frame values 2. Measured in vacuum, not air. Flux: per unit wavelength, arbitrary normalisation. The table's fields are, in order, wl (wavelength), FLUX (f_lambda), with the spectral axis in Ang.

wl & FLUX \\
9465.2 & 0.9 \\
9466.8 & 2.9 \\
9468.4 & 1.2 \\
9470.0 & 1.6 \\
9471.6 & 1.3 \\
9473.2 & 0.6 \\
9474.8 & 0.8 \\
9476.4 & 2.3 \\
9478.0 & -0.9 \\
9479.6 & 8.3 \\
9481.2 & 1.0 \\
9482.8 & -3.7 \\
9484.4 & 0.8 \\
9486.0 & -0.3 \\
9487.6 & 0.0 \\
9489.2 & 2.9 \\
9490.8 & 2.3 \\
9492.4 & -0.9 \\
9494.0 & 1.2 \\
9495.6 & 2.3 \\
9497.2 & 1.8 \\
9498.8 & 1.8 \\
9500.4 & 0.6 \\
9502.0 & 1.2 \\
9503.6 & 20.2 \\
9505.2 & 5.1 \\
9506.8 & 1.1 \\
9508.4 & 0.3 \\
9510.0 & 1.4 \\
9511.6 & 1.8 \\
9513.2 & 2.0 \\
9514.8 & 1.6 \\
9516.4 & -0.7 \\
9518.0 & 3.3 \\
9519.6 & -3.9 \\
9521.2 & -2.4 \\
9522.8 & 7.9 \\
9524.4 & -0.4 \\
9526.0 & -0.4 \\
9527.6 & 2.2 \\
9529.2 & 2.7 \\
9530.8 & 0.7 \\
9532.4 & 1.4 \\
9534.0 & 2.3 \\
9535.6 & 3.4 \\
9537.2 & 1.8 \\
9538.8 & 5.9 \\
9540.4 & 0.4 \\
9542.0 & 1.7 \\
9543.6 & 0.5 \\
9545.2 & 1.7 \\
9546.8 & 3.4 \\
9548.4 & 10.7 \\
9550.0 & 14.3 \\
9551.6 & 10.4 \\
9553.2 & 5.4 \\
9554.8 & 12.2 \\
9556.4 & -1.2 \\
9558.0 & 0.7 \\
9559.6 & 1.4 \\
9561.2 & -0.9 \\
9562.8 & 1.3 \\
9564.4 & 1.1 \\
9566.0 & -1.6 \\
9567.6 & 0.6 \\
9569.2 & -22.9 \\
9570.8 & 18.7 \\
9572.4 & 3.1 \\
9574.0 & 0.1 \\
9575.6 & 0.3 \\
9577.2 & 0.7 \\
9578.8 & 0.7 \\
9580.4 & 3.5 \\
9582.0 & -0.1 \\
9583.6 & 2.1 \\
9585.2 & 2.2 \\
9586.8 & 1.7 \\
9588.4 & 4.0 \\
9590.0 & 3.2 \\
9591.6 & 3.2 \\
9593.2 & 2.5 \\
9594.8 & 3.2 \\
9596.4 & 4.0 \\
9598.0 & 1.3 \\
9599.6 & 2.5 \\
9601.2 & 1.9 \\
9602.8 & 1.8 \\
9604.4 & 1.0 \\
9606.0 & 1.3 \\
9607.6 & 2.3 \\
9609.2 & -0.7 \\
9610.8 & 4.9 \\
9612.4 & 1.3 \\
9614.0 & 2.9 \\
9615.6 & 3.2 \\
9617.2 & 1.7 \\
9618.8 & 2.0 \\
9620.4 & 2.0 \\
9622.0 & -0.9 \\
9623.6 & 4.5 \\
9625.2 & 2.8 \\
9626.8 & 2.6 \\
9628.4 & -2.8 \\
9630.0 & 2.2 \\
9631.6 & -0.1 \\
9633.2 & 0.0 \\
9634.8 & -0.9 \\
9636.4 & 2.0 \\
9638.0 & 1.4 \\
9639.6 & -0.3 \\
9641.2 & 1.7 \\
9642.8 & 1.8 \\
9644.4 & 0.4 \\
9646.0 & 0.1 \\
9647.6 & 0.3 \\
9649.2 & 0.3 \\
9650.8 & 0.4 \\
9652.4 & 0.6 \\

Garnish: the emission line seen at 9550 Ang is [O III]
